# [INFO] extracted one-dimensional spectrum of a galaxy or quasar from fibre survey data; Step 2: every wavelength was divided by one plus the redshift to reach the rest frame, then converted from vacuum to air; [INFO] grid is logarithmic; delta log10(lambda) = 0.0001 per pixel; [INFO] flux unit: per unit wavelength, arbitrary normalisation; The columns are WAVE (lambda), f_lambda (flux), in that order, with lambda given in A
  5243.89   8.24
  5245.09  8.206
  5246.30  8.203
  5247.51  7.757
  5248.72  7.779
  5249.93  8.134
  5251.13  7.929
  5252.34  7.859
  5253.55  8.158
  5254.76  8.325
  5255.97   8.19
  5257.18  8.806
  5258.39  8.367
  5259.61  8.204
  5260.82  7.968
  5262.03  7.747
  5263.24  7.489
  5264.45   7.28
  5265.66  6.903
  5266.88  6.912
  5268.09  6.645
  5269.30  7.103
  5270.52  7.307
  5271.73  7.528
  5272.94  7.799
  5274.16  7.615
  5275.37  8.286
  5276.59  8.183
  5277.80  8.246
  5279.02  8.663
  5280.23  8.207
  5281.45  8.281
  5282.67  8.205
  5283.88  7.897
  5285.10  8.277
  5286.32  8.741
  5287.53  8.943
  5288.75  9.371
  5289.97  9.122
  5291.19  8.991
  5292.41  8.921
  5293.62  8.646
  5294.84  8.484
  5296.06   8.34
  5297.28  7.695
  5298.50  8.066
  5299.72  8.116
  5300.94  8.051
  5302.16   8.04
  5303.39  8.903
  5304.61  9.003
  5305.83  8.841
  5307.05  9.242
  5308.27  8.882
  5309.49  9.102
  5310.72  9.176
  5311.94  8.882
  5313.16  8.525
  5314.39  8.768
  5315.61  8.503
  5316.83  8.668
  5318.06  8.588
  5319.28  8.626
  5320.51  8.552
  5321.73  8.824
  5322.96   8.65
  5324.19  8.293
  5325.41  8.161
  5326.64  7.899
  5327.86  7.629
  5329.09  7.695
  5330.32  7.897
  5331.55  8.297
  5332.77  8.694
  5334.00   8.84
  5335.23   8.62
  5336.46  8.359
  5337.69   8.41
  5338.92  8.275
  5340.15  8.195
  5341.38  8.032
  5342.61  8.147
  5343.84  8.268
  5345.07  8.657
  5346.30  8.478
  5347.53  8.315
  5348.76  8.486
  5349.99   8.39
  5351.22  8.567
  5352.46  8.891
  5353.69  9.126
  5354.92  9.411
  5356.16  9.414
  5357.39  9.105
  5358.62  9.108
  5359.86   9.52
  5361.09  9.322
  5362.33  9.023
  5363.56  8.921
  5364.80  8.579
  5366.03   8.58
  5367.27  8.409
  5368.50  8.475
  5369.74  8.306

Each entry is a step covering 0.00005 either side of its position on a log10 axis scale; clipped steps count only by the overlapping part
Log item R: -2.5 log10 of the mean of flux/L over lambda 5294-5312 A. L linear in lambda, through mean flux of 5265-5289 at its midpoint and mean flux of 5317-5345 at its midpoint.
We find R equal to -0.06 mag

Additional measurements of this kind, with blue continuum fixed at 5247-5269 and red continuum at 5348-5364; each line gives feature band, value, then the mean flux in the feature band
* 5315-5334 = 0.035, 8.35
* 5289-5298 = -0.050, 8.63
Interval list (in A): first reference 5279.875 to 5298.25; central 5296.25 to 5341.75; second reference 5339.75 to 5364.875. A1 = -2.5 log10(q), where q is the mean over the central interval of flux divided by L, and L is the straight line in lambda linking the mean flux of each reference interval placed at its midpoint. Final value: 0.02 mag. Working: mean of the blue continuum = 8.54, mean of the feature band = 8.46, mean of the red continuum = 8.77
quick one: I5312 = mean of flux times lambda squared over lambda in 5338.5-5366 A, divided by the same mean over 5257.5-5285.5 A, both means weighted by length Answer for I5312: 1.16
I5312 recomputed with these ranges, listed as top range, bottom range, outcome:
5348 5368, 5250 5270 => 1.19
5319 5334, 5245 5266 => 1.07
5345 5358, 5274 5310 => 1.06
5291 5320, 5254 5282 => 1.12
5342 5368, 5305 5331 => 1.04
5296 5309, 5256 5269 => 1.13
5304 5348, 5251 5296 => 1.07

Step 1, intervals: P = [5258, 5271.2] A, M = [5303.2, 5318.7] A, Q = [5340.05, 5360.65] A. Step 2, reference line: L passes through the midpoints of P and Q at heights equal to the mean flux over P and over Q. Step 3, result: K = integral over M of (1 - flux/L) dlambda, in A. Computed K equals -1.4 A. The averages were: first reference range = 7.43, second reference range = 8.73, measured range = 8.86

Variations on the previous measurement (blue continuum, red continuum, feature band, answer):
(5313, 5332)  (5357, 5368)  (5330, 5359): 0.3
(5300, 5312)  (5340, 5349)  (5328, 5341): 0.2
